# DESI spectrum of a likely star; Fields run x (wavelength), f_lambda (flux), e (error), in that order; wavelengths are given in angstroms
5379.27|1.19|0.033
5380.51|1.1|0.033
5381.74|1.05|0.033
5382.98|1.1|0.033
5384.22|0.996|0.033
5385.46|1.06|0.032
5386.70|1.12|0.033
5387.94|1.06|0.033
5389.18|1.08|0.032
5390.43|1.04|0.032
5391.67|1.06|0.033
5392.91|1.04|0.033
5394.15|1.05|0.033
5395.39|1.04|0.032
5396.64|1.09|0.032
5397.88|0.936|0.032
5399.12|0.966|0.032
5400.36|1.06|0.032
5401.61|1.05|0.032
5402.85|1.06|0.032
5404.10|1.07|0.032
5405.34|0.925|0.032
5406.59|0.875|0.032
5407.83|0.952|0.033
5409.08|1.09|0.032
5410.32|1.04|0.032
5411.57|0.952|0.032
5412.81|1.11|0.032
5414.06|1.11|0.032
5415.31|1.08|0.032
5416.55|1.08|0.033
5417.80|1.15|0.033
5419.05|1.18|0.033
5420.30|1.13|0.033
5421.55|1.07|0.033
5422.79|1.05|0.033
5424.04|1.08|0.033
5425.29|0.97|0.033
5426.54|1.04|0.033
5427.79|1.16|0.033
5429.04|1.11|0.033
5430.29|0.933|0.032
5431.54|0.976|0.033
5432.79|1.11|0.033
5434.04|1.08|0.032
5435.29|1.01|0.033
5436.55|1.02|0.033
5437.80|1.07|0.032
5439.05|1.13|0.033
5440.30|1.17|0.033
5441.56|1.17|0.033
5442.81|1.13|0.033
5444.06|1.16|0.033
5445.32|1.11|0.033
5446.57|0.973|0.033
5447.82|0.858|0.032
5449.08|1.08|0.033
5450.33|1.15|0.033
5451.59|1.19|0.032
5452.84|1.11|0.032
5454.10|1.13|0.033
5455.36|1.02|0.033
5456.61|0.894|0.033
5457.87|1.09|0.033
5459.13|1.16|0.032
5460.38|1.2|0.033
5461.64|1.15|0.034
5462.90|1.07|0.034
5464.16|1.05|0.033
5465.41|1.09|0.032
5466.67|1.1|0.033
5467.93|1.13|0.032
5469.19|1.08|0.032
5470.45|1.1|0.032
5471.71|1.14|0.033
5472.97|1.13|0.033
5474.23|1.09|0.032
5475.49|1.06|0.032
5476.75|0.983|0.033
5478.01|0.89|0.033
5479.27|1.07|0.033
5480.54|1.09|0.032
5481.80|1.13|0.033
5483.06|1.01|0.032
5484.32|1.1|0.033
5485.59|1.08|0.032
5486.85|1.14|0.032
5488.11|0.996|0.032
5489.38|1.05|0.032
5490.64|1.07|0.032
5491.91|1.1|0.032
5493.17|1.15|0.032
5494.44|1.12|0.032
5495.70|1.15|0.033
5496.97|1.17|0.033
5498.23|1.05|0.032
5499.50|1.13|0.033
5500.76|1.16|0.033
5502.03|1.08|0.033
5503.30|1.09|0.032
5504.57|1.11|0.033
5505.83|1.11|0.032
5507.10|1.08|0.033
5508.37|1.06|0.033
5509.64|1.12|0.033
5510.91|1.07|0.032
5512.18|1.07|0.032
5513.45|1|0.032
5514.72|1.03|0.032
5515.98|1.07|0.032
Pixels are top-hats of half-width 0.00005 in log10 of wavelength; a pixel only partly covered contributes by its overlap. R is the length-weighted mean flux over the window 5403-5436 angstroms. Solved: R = 1.05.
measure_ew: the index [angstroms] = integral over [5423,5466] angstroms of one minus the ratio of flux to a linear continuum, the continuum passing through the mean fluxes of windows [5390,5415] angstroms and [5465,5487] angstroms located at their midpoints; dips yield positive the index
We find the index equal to -0.9 angstroms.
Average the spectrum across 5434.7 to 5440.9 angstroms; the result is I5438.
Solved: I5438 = 1.08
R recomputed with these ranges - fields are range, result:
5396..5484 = 1.07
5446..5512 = 1.08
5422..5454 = 1.07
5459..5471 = 1.11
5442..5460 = 1.08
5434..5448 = 1.08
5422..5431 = 1.05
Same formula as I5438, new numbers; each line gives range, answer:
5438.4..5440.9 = 1.15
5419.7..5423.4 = 1.09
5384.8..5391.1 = 1.07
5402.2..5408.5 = 0.977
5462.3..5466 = 1.07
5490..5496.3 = 1.12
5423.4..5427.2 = 1.03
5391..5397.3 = 1.06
